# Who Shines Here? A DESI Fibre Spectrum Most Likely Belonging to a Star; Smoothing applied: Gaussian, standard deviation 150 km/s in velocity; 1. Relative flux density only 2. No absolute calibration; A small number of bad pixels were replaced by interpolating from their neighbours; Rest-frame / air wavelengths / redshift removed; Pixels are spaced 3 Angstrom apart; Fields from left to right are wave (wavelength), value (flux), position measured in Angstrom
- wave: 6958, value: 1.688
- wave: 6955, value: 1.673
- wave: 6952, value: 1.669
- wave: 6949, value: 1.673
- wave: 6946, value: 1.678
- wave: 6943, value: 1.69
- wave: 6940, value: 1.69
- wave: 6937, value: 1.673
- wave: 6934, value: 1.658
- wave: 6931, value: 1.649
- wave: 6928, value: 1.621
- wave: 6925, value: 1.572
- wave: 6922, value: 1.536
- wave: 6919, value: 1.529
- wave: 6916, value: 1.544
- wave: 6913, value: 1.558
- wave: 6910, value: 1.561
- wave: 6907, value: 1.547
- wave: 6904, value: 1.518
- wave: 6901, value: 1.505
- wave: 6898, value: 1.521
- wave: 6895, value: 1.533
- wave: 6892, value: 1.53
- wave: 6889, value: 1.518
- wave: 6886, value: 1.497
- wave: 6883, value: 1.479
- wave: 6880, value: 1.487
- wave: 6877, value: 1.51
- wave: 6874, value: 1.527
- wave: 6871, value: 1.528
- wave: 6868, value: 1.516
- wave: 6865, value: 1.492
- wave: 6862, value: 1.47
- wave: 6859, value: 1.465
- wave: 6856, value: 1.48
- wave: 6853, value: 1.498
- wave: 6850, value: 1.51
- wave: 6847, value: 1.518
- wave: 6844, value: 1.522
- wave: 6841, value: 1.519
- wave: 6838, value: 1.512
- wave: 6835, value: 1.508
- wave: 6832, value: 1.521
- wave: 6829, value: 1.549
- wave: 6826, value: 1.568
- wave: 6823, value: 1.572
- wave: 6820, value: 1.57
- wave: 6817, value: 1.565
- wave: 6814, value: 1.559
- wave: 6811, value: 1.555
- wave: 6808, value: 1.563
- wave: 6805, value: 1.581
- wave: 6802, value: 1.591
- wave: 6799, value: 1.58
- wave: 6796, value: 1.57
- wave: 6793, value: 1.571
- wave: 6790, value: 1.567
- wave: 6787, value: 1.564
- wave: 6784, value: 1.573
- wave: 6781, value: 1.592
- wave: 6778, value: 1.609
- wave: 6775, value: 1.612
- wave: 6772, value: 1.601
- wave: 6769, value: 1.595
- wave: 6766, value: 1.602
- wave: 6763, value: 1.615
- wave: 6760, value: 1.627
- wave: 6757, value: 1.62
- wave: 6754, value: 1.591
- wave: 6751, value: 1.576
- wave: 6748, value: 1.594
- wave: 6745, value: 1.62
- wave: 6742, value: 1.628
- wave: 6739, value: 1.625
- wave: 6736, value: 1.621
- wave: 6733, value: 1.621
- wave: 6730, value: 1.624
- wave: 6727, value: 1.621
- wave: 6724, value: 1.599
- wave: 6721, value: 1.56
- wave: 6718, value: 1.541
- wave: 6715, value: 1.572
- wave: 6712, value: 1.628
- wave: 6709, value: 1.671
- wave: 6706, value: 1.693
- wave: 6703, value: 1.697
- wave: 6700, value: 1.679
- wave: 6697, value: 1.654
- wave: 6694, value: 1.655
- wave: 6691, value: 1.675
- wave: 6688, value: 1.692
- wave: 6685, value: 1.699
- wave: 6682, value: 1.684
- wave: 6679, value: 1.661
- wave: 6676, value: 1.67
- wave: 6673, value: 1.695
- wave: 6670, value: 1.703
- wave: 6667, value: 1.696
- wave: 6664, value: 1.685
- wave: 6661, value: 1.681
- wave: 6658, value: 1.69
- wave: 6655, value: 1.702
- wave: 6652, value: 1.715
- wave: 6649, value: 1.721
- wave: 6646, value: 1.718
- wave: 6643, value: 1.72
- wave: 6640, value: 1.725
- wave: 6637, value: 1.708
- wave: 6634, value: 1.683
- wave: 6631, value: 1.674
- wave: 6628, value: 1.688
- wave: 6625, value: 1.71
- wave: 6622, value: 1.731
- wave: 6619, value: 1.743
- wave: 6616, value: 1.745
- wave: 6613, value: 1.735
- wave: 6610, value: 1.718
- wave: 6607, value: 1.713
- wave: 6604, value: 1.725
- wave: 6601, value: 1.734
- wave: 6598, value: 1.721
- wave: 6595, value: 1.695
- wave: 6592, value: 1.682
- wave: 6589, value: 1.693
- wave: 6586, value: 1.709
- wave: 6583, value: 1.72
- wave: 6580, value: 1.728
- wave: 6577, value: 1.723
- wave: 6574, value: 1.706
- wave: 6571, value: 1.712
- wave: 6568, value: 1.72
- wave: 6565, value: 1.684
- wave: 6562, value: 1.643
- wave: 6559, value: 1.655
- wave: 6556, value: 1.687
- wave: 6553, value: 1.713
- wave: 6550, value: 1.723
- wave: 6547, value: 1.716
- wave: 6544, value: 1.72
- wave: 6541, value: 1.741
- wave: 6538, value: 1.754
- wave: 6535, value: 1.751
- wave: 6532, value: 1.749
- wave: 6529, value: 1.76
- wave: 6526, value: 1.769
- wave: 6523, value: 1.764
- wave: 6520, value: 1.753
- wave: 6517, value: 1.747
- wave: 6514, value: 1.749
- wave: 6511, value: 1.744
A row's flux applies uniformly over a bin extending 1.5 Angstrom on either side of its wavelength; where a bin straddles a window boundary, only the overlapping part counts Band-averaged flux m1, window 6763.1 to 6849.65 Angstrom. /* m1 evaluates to 1.56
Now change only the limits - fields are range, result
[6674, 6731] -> 1.65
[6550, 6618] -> 1.71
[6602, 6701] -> 1.7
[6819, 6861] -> 1.52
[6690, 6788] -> 1.62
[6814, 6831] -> 1.56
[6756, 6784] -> 1.61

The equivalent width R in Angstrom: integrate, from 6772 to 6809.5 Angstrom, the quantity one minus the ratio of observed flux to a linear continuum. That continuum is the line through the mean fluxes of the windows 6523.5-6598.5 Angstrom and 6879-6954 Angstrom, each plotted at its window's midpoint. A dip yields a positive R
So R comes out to 1.0 Angstrom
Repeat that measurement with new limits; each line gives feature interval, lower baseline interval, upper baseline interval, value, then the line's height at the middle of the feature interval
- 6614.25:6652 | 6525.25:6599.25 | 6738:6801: -0.90 Angstrom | 1.67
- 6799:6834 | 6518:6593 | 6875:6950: 1.03 Angstrom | 1.61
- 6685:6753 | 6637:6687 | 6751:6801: 0.61 Angstrom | 1.65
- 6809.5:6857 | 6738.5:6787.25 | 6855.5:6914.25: 0.54 Angstrom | 1.55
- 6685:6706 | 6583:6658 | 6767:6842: -0.32 Angstrom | 1.65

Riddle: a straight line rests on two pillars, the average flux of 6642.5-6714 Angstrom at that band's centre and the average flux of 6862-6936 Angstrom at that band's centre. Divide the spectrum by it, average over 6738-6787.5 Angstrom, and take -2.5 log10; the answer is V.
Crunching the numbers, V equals 0.018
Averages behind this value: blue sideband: 1.69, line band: 1.6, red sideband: 1.54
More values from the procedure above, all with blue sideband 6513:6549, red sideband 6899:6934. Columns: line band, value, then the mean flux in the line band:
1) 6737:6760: 0.02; 1.61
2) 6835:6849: 0.06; 1.52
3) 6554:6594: 0.02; 1.7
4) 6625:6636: 0.01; 1.69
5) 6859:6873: 0.06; 1.5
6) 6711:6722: 0.06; 1.57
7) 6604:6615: -0.01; 1.72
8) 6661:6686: 0.00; 1.69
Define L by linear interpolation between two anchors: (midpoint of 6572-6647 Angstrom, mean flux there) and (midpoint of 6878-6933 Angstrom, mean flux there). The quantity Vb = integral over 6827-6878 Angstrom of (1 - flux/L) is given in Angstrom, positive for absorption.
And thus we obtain 2.01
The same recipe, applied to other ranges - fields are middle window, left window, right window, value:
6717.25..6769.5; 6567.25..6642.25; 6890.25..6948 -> 1.6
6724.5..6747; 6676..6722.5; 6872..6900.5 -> 0.0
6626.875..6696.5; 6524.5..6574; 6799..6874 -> -2.0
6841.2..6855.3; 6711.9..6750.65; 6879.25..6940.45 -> 0.6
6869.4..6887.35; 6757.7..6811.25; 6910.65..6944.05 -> 1.1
